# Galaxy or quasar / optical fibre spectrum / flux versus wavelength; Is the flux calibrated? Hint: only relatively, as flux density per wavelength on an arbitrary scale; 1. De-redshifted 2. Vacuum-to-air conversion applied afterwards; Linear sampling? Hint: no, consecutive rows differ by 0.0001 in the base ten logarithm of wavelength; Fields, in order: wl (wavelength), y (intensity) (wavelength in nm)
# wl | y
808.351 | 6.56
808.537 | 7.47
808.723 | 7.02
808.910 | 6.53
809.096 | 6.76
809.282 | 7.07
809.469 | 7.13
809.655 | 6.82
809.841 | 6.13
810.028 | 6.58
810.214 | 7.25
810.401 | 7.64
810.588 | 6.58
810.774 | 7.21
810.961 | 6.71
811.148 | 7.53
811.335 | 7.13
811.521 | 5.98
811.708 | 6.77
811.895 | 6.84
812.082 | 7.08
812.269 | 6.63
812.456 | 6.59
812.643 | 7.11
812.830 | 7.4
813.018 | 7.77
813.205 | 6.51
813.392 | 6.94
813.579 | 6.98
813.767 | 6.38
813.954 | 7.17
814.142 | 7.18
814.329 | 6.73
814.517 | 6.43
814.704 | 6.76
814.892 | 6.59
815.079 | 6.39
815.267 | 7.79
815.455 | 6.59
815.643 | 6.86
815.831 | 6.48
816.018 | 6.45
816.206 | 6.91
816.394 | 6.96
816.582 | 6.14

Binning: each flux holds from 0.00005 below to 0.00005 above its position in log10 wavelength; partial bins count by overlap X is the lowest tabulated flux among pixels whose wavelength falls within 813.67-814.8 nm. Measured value 6.38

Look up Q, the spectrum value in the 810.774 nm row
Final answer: 7.21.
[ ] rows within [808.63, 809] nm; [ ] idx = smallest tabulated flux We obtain 6.53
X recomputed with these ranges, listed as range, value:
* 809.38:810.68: 6.13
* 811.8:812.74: 6.59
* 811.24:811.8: 5.98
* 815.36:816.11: 6.45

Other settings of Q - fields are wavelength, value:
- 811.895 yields 6.84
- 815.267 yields 7.79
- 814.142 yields 7.18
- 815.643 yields 6.86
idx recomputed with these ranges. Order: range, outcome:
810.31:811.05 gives 6.58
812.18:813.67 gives 6.51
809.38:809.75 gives 6.82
